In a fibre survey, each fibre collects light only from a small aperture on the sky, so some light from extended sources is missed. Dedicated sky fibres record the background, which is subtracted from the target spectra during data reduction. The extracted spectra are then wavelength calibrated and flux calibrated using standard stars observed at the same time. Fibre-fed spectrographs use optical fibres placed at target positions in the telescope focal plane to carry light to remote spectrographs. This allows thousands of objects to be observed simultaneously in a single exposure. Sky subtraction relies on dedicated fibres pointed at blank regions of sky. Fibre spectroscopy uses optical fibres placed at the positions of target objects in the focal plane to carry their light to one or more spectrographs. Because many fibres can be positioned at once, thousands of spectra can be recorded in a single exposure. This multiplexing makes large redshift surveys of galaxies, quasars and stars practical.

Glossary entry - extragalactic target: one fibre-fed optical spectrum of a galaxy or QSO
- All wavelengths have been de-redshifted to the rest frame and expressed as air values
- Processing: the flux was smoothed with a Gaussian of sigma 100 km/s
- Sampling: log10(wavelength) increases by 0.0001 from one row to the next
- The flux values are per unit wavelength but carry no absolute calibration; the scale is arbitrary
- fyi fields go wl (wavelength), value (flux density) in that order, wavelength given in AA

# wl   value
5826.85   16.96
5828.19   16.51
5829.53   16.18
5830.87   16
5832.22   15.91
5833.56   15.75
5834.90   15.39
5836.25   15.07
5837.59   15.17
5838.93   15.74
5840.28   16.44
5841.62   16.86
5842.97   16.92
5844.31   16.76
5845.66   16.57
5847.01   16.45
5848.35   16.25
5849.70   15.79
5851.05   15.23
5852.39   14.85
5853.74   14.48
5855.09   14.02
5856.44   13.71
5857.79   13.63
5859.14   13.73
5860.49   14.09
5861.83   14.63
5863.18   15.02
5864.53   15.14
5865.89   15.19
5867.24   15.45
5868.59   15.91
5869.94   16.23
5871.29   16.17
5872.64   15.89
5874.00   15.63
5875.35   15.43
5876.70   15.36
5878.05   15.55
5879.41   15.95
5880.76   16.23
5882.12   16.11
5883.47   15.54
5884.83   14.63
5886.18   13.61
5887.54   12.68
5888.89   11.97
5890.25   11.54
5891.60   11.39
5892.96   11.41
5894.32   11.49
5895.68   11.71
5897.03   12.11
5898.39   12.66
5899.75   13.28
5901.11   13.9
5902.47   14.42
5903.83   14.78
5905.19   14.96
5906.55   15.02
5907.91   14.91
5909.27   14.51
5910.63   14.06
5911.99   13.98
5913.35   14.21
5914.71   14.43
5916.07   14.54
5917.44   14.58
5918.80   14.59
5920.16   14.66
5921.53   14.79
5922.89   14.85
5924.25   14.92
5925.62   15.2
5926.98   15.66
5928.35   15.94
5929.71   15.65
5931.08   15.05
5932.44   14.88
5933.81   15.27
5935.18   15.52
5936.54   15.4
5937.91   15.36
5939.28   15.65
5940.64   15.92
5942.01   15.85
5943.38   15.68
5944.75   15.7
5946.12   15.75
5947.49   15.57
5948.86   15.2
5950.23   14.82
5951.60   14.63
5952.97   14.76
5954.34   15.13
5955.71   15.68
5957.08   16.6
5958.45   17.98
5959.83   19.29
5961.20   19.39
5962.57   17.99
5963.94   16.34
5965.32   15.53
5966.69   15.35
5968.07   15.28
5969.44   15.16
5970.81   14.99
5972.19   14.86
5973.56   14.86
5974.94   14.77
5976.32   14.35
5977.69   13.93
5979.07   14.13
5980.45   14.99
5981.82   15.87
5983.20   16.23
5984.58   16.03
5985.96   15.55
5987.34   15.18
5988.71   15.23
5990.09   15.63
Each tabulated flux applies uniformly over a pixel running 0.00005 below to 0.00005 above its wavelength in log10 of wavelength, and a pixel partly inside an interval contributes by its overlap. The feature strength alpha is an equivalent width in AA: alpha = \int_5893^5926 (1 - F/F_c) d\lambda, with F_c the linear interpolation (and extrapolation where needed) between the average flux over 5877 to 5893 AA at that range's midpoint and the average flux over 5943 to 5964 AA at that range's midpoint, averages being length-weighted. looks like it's 1.77 AA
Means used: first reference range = 14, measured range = 14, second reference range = 16.3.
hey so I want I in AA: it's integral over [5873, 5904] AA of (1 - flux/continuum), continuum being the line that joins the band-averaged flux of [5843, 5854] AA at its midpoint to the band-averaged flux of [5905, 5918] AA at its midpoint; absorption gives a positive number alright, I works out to 2.5 AA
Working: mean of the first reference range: 15.9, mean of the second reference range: 14.5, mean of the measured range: 13.8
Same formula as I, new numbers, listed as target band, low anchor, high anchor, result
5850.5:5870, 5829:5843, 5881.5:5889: 0.5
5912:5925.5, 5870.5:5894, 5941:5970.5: 0.5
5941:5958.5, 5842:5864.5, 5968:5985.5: -0.6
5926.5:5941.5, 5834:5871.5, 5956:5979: 0.3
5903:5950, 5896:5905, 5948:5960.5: -1.2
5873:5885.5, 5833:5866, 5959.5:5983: -0.2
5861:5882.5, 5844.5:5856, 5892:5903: -2.2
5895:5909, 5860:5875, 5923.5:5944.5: 1.5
